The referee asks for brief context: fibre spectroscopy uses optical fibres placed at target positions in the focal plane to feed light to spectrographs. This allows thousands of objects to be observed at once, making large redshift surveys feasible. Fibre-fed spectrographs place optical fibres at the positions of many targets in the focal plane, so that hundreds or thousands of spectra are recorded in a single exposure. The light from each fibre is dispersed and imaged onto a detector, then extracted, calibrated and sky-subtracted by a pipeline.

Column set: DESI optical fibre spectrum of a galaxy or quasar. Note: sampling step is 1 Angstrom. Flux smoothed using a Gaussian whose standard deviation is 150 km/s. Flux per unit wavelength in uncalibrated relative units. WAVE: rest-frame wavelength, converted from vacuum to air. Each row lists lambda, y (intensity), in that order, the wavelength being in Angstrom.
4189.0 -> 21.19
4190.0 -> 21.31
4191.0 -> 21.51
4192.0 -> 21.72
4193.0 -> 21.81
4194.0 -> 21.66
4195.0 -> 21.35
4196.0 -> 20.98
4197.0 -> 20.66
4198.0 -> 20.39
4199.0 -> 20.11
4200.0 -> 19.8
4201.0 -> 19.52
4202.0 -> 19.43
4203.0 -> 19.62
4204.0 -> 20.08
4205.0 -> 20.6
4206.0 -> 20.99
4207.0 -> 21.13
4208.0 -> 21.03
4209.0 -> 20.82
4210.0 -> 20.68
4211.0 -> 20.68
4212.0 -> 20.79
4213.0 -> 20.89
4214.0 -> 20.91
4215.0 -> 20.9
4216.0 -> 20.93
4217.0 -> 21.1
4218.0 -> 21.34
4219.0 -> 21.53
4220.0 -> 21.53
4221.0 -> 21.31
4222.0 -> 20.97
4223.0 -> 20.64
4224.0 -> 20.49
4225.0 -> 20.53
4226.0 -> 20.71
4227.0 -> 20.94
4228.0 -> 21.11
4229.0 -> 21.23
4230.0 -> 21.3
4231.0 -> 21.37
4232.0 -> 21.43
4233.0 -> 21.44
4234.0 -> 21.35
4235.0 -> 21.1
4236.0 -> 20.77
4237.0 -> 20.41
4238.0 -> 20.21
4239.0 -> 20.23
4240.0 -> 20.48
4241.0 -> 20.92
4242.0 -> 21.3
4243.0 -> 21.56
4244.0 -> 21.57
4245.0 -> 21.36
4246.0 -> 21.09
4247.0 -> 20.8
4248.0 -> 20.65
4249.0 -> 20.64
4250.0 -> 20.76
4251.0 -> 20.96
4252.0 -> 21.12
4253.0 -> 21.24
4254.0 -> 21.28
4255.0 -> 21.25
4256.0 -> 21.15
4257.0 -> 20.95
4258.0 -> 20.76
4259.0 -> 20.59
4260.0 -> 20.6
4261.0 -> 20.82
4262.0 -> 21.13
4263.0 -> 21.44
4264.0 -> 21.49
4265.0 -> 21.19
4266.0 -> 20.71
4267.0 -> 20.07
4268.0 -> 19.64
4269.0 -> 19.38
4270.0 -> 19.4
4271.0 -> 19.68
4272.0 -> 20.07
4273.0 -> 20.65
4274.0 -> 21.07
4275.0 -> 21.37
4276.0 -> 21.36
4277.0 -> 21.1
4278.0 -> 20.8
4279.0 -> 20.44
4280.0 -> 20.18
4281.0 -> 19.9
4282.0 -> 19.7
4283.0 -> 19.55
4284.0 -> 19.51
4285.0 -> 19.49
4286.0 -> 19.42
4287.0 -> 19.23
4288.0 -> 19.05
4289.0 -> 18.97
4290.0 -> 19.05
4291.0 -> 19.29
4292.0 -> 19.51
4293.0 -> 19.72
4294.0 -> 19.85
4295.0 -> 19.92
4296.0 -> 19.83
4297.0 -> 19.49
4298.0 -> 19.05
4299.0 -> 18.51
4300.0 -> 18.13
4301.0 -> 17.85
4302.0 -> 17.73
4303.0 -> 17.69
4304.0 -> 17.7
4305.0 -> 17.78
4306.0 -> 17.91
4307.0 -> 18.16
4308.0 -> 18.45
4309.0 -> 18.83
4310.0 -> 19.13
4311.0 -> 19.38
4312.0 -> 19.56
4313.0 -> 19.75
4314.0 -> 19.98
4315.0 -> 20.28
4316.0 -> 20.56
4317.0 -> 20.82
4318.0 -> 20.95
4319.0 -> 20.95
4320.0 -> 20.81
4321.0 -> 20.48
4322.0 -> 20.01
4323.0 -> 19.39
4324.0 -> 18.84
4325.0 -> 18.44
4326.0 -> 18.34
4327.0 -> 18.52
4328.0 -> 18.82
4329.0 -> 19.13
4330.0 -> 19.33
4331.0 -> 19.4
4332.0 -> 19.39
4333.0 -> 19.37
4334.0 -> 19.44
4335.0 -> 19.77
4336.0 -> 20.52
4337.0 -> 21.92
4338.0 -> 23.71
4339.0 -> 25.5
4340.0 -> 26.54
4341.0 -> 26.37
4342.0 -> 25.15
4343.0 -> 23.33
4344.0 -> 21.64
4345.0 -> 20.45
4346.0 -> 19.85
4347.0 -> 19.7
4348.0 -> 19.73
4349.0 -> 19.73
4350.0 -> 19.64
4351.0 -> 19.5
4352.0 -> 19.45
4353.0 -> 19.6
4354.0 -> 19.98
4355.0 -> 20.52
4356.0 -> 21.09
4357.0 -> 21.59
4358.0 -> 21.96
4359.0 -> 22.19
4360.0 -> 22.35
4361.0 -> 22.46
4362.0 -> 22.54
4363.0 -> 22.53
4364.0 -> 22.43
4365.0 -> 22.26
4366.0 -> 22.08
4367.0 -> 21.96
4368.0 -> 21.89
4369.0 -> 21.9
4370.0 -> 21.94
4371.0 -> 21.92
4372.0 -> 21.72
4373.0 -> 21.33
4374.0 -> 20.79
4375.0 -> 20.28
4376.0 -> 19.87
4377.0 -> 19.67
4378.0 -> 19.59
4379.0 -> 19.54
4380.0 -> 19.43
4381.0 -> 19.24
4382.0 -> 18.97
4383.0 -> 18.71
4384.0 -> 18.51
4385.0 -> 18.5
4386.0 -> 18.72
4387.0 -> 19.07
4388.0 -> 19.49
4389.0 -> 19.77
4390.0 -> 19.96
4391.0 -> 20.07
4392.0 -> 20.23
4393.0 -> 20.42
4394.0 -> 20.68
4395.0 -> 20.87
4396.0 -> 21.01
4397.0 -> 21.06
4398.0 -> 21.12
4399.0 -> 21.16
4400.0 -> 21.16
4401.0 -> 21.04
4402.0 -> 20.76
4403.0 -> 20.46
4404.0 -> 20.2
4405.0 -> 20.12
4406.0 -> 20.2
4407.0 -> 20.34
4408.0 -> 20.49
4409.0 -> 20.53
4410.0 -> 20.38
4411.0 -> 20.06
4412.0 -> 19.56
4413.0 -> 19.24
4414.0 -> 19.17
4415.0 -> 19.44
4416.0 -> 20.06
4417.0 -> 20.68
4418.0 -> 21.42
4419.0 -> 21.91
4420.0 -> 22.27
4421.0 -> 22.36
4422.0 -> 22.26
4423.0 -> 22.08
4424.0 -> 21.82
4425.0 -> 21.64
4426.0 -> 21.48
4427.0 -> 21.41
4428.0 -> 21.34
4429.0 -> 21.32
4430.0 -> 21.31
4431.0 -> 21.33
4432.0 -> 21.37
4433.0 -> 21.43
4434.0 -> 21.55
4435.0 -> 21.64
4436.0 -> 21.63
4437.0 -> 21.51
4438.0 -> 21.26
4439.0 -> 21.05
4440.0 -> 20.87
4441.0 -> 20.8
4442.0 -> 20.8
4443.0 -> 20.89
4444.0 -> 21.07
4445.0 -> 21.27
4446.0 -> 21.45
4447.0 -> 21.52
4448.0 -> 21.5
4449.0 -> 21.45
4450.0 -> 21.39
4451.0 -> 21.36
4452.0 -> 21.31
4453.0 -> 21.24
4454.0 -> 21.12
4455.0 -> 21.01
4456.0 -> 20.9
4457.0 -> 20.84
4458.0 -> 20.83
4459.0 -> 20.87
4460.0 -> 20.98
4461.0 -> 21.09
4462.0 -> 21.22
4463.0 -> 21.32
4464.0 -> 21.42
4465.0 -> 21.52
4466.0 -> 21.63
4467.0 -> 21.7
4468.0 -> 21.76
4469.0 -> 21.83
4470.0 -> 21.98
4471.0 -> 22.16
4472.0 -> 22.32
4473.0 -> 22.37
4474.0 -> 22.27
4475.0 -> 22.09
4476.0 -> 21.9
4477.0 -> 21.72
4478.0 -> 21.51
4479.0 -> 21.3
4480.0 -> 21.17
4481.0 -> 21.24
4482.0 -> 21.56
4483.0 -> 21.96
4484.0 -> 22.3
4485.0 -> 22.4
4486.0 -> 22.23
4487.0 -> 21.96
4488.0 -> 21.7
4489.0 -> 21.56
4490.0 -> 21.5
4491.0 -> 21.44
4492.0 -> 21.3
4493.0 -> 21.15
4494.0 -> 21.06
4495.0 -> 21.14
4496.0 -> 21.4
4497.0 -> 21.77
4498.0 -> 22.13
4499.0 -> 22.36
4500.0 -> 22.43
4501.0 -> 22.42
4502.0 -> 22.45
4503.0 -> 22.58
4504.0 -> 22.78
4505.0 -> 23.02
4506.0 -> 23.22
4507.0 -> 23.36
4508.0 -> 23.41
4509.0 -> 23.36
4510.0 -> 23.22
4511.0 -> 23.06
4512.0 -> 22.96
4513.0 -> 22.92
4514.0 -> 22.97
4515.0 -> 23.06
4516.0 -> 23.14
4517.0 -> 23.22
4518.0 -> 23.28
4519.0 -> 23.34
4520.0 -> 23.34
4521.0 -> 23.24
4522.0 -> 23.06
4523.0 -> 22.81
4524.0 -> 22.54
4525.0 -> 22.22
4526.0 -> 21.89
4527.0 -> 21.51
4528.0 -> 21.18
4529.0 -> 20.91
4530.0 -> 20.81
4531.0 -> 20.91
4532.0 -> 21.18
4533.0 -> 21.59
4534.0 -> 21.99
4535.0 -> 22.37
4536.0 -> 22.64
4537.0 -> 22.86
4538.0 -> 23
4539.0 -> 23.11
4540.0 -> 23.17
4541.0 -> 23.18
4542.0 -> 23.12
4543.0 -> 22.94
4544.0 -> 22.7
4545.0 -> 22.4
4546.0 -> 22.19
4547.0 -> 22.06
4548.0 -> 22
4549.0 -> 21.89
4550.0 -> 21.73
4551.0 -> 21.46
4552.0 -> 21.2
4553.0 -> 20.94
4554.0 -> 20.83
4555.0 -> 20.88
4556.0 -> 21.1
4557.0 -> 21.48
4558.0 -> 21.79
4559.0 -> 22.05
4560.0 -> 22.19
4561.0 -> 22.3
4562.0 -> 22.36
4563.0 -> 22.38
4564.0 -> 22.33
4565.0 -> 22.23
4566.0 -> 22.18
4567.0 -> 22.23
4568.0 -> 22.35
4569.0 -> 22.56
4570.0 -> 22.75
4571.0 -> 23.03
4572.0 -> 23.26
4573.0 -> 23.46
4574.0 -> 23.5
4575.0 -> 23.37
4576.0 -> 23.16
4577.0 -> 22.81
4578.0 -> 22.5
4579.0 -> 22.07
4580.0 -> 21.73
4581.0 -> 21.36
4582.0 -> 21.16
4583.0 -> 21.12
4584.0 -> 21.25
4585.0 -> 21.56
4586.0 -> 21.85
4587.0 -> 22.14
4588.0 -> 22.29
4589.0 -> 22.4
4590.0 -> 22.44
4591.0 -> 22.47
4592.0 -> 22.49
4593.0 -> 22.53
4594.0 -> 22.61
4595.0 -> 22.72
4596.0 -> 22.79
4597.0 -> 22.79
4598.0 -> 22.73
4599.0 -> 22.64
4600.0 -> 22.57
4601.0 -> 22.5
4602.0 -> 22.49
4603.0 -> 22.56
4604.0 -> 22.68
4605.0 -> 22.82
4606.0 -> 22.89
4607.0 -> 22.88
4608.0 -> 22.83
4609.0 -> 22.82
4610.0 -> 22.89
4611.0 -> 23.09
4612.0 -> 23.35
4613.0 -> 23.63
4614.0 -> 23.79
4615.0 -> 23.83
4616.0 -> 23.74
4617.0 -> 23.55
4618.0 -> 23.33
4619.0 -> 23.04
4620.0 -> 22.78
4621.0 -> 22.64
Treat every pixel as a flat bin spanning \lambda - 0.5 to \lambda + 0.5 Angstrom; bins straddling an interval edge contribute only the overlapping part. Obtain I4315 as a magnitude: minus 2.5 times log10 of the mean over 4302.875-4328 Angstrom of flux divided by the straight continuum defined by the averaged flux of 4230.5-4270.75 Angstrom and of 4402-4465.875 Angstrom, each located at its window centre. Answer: 0.09 mag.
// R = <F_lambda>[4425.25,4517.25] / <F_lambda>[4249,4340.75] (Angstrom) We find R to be 1.1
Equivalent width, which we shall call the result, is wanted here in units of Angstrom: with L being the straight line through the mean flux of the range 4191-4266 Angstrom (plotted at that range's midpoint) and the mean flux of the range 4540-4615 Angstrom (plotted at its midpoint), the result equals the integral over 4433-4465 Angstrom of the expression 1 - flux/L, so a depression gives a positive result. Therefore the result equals 0.94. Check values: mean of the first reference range 20.9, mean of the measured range 21.2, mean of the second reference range 22.4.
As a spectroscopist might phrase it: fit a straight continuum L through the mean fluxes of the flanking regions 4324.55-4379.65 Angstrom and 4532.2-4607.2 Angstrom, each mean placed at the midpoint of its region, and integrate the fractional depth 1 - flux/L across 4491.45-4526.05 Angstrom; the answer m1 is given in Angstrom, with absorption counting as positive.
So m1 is -1.0 Angstrom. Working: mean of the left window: 21.1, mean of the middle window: 22.6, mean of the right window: 22.3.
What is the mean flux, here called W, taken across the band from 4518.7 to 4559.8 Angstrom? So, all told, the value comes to 22.1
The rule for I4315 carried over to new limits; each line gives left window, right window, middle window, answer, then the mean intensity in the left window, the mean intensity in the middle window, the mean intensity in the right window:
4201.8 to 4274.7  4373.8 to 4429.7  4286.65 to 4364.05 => 0.02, 20.8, 20.2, 20.4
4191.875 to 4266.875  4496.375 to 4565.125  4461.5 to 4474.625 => 0.01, 20.9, 21.8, 22.4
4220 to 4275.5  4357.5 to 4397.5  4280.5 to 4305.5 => 0.10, 20.9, 19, 20.7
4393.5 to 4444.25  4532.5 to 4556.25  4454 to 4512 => -0.02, 21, 21.9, 22.2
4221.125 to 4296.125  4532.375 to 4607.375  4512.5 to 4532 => -0.02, 20.6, 22.4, 22.3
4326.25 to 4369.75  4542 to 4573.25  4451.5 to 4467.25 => 0.03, 21.3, 21.2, 22.1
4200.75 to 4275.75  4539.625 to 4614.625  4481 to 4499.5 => 0.01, 20.8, 21.7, 22.4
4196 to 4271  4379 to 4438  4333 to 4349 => -0.07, 20.8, 22.1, 20.6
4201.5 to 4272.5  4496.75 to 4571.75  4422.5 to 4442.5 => 0.02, 20.8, 21.4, 22.4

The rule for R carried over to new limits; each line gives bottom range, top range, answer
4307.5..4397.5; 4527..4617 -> 1.09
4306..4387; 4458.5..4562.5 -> 1.07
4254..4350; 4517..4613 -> 1.11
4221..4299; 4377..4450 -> 1.01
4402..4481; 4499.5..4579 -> 1.06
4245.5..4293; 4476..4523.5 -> 1.10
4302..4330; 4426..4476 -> 1.11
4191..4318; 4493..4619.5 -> 1.10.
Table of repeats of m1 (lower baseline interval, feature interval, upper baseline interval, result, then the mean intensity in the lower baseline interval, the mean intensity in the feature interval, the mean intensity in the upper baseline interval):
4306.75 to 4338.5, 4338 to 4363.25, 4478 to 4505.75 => -2.07 Angstrom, 19.8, 21.8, 21.9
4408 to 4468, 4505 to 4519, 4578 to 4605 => -0.96 Angstrom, 21.2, 23.2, 22.2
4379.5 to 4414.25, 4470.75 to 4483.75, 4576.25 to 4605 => -0.53 Angstrom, 20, 21.8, 22.3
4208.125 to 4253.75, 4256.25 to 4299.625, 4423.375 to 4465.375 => 1.96 Angstrom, 21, 20.1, 21.3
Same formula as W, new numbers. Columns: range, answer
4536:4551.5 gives 22.5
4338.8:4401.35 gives 21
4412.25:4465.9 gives 21.2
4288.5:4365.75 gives 20.2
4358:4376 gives 21.9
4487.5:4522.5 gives 22.5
